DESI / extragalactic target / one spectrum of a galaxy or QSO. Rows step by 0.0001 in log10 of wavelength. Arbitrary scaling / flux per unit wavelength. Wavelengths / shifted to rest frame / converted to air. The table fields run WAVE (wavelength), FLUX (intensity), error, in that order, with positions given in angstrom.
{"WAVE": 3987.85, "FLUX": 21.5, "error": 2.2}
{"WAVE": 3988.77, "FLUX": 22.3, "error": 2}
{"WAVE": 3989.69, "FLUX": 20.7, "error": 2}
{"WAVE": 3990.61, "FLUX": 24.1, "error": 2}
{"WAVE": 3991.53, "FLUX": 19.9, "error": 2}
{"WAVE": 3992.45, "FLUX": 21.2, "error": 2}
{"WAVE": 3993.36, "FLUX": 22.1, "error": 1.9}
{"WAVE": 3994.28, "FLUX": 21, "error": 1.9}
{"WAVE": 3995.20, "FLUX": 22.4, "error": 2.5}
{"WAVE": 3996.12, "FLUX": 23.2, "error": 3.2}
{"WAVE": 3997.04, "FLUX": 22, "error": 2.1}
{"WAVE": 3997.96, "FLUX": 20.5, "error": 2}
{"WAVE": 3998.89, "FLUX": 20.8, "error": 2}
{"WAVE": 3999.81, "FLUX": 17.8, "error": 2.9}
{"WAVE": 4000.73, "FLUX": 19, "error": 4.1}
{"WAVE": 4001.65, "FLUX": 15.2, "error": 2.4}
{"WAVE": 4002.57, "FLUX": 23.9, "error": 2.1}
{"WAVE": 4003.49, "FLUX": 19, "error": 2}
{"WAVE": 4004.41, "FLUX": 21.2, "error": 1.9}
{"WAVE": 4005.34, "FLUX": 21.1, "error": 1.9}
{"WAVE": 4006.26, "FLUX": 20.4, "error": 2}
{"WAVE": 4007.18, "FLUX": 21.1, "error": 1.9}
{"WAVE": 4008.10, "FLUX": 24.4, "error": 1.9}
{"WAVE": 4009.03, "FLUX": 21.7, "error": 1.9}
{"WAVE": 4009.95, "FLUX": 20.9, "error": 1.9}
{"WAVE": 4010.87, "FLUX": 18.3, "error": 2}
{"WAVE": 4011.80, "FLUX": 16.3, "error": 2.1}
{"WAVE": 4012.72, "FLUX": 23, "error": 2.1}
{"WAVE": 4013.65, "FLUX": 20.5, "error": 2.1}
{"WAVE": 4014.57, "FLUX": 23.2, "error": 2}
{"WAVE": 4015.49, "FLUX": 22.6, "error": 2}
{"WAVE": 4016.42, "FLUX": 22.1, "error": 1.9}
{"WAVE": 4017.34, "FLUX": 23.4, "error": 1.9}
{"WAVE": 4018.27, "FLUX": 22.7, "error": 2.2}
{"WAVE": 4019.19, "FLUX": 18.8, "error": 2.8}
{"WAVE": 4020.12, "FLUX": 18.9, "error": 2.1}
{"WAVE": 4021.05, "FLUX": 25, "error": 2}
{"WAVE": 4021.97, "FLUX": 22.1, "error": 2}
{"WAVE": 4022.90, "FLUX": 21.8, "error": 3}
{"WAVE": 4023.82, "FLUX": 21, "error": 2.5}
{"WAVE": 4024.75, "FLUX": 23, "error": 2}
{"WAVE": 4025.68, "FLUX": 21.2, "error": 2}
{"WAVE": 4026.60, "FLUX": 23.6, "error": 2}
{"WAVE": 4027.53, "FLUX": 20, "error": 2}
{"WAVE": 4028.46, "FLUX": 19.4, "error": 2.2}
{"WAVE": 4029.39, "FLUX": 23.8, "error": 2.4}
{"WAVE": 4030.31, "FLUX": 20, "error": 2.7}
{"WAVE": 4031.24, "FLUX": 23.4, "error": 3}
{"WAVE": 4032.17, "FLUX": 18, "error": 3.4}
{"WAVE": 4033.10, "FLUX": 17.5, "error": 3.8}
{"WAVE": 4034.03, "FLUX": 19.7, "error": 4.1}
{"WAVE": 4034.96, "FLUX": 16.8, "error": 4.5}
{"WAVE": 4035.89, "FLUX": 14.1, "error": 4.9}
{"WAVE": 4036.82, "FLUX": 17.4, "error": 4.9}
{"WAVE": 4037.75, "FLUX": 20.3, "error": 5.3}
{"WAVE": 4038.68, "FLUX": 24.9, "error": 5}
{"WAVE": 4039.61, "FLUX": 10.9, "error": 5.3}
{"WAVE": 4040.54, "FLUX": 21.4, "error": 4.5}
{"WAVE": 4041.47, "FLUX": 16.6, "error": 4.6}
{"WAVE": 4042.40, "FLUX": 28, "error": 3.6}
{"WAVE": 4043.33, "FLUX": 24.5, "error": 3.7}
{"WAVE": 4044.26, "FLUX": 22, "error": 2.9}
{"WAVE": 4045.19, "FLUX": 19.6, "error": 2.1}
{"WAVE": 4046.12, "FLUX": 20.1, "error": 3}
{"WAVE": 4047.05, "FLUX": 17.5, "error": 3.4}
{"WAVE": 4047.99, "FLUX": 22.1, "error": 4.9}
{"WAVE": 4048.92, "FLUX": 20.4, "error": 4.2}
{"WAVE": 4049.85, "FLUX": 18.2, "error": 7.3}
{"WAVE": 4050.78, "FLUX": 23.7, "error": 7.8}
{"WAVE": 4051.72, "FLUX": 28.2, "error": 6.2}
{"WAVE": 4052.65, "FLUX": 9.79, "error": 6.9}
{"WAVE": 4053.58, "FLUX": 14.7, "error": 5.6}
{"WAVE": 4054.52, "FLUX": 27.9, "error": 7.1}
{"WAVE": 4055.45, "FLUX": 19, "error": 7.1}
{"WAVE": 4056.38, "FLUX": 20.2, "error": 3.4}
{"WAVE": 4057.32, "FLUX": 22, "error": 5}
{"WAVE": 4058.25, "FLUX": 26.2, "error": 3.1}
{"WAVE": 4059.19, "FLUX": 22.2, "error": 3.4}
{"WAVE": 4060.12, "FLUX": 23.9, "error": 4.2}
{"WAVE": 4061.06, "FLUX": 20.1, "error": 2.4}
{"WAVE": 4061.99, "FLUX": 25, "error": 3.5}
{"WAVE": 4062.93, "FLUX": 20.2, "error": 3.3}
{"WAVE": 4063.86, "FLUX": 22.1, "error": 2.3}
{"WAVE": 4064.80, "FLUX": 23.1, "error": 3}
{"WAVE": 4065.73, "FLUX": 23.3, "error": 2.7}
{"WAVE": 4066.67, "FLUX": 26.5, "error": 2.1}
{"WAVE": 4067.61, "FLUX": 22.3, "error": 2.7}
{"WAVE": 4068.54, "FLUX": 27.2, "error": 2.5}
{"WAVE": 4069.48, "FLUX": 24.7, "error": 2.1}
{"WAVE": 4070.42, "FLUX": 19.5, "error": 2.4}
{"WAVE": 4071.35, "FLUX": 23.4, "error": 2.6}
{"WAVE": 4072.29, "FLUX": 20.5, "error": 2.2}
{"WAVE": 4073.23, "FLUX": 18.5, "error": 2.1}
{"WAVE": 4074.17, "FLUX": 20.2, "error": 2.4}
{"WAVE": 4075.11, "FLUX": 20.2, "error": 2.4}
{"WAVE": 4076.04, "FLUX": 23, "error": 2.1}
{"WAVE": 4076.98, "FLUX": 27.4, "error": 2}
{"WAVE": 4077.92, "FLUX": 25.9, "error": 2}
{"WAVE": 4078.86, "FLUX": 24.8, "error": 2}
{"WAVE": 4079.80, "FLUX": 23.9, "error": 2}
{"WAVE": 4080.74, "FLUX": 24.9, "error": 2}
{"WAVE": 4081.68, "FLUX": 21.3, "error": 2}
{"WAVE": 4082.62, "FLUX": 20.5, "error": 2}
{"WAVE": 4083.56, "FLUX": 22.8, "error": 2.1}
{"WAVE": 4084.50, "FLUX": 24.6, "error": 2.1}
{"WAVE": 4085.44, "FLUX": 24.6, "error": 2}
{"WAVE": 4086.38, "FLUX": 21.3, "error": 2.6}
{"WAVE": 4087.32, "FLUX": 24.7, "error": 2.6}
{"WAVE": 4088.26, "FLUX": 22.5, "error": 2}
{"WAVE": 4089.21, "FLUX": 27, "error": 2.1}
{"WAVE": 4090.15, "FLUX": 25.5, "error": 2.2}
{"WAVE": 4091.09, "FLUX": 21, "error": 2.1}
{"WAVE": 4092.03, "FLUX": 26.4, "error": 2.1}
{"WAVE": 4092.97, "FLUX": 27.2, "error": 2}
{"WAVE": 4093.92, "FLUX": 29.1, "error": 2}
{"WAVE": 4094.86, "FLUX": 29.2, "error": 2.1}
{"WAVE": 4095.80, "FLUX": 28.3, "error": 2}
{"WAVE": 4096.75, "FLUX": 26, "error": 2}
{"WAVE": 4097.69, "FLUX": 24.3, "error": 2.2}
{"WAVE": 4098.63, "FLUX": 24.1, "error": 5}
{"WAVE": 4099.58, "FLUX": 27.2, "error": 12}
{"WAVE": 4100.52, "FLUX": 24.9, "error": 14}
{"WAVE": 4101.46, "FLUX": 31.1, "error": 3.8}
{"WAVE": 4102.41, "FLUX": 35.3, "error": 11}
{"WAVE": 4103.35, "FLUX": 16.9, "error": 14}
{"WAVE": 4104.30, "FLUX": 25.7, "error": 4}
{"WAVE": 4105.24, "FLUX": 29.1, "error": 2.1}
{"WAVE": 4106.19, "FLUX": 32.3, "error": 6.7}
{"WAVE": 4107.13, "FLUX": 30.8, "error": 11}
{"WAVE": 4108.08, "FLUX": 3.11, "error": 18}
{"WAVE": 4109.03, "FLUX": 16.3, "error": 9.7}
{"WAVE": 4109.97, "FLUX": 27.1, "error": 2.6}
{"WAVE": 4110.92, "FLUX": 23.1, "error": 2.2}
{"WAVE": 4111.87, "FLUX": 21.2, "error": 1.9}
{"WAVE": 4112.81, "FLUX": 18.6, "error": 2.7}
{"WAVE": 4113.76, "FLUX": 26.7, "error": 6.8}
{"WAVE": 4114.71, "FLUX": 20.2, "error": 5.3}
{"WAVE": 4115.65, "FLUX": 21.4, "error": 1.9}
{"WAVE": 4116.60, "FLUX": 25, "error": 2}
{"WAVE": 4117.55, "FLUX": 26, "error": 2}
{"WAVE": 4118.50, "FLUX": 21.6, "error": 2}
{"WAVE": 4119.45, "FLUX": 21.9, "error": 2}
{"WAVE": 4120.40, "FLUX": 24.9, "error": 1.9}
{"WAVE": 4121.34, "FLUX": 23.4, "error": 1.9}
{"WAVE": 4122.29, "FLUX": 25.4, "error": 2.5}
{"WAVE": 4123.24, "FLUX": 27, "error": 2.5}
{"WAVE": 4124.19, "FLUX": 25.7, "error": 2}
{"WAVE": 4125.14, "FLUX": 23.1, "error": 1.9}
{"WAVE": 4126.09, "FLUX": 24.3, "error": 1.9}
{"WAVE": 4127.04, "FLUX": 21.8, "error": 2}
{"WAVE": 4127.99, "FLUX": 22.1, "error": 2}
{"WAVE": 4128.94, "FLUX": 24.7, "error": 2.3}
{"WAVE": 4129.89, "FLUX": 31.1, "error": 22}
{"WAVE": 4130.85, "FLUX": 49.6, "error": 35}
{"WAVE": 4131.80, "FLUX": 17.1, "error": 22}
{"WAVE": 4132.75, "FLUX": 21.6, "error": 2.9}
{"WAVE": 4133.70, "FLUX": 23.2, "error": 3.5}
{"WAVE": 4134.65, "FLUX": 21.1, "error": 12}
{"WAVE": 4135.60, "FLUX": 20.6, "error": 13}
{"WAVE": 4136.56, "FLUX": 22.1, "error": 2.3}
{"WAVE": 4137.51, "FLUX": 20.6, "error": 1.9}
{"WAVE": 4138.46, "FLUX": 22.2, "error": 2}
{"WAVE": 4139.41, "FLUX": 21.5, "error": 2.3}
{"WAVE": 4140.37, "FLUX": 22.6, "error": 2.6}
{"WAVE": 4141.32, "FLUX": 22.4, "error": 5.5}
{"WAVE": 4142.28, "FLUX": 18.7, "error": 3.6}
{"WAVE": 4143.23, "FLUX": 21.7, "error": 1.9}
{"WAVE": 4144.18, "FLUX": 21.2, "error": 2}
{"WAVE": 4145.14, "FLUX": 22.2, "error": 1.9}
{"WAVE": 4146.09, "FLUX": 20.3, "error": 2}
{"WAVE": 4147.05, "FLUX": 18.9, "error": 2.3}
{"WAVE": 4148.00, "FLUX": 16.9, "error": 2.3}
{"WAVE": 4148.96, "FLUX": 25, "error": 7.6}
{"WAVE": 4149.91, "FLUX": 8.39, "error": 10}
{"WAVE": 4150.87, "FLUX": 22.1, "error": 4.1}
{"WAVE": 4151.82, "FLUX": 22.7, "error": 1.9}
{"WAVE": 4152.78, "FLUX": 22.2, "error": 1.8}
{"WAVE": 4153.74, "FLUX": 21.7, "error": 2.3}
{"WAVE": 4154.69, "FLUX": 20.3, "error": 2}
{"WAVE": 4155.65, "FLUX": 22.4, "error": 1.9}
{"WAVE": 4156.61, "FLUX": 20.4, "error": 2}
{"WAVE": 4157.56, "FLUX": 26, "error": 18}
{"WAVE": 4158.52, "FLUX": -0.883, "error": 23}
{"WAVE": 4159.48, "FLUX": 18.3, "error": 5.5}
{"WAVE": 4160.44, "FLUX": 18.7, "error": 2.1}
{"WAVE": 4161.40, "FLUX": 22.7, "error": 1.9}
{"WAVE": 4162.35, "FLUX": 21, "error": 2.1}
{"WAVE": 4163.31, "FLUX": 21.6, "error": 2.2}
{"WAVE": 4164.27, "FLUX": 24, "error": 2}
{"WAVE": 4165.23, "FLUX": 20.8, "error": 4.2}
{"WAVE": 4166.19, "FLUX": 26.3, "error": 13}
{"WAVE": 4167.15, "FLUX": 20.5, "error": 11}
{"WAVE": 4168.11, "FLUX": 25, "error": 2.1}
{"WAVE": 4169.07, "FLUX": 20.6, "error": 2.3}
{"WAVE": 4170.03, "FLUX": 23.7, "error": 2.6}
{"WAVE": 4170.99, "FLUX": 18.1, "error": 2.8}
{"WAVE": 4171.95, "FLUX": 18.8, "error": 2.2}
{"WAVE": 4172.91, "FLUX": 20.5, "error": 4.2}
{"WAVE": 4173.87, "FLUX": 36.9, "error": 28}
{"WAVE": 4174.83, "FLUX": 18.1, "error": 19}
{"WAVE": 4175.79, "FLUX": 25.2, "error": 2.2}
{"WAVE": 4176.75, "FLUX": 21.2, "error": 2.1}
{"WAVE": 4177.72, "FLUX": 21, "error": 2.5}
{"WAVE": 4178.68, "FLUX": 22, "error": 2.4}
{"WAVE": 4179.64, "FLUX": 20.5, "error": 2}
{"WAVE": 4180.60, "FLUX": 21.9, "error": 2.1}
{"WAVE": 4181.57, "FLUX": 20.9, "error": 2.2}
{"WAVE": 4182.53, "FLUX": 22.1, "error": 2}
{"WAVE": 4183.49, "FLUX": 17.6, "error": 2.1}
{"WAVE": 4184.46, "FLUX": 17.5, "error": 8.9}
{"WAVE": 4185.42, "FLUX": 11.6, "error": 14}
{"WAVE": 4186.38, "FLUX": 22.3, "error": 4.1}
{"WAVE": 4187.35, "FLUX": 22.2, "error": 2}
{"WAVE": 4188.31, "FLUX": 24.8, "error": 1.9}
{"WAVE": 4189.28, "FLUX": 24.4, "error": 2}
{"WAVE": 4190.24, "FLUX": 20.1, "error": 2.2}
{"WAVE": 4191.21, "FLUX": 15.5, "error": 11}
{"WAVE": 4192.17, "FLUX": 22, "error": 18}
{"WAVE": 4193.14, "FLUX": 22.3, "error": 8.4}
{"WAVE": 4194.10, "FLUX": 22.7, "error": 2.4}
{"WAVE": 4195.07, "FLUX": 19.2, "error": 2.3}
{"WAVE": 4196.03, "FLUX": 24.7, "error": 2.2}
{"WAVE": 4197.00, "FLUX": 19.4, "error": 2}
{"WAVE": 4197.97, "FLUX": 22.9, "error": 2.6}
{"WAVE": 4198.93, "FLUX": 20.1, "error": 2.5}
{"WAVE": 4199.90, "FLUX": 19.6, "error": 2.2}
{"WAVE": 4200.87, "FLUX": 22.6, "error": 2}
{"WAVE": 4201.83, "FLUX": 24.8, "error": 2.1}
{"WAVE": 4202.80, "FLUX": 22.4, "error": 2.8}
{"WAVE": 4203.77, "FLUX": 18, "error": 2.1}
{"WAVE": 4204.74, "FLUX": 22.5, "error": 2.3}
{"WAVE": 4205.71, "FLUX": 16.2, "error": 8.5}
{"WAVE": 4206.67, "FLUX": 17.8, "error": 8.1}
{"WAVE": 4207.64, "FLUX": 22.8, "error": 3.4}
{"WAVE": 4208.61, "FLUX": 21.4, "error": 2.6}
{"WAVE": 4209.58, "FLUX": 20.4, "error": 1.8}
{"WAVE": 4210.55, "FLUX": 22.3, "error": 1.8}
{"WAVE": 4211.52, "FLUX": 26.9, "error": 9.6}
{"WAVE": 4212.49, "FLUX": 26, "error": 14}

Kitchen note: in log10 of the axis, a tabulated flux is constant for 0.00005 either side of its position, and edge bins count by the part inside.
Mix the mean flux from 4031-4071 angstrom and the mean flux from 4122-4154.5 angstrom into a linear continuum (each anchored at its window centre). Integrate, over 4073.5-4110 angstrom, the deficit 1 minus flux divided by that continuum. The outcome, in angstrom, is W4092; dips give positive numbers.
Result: -4.63 angstrom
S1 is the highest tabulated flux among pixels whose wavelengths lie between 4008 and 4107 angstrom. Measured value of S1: 35.3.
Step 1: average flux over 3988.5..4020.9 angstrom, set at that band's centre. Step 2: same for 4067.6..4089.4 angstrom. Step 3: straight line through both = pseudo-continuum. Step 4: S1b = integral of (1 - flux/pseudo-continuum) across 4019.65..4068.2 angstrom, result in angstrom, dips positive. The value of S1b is 2.4 angstrom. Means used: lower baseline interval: 21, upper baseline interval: 23.1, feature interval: 21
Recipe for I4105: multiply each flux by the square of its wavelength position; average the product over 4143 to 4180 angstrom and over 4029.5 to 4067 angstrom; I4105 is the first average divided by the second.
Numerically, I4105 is 1.1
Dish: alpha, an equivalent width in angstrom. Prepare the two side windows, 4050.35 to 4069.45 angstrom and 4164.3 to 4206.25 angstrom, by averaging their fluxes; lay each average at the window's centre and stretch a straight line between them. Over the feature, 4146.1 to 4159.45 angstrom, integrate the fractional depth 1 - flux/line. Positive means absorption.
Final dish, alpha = 1.7 angstrom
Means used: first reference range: 22.4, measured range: 19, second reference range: 21.4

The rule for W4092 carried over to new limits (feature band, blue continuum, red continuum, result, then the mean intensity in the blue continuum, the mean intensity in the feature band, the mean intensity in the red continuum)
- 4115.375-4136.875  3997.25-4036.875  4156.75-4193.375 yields -3.9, 20.6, 24.6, 20.9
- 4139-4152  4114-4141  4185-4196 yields 1.6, 24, 20.3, 20.9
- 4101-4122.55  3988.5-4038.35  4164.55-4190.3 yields -2.4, 20.8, 23.8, 21.7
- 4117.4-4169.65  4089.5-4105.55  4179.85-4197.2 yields 3.3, 26.5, 22.1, 20.6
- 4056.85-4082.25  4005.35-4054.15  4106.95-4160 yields -2.4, 20.6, 23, 21.9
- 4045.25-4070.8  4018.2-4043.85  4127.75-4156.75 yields -1.1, 20.5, 21.8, 22.2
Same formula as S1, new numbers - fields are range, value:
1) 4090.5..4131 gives 49.6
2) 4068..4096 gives 29.2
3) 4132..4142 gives 23.2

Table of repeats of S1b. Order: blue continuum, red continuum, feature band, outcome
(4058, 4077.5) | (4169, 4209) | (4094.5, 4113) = -2.0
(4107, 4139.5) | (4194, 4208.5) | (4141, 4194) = 2.8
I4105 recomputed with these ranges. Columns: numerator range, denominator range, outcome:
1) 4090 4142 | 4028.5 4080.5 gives 1.17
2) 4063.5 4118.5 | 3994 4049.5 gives 1.20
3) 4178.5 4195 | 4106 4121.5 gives 0.95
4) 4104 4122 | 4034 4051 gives 1.20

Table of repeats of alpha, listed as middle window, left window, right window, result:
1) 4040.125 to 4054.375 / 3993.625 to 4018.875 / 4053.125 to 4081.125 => 1.0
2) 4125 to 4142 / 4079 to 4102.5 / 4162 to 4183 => -0.1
